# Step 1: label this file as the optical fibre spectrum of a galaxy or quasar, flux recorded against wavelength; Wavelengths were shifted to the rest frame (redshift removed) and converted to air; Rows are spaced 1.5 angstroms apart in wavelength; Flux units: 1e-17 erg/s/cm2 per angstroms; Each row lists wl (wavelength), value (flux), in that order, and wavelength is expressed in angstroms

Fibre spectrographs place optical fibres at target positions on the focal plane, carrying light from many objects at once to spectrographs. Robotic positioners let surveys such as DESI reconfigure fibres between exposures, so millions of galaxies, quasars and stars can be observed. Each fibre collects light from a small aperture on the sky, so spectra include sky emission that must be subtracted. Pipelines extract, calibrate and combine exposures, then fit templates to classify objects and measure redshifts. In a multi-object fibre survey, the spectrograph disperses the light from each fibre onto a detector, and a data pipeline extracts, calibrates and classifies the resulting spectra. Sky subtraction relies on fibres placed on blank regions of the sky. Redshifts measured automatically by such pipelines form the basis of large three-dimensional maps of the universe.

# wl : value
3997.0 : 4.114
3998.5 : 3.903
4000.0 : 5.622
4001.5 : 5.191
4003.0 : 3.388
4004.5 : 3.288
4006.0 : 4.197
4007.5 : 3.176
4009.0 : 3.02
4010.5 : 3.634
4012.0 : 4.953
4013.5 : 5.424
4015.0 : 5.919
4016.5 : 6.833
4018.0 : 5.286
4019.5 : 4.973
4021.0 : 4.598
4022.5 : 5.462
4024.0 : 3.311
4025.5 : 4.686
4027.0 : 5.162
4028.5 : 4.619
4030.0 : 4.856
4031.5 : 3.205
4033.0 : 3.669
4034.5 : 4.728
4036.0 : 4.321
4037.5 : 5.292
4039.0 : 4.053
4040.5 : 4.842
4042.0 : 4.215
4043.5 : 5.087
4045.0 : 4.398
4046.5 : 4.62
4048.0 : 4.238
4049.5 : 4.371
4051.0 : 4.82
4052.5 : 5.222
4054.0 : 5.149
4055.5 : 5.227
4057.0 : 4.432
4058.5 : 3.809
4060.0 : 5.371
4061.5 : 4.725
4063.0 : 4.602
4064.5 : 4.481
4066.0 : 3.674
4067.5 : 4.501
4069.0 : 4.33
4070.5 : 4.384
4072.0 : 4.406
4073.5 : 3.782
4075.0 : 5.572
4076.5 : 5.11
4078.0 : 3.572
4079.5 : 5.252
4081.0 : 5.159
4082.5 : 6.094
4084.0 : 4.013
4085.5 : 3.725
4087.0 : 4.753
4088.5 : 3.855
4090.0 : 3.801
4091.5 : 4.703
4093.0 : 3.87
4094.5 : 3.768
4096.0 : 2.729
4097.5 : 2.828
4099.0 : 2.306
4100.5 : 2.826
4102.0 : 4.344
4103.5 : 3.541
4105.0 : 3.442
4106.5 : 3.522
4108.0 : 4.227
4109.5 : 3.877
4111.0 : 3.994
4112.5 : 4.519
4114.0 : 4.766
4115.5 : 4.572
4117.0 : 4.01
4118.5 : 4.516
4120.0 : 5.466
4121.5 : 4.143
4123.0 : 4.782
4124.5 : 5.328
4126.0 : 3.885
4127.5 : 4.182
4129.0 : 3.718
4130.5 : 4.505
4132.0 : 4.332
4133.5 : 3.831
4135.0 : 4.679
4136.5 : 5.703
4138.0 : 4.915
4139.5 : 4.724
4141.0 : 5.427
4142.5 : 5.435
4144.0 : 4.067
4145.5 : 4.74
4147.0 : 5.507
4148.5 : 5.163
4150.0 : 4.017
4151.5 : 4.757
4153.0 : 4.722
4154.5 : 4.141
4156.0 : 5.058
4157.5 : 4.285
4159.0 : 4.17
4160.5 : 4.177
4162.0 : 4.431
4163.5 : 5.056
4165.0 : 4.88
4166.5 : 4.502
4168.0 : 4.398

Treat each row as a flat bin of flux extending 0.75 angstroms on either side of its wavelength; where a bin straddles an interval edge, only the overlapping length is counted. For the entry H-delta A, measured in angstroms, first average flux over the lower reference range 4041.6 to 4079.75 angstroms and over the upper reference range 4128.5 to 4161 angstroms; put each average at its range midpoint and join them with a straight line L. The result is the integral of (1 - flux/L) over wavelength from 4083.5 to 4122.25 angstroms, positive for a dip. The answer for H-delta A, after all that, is 5.8 angstroms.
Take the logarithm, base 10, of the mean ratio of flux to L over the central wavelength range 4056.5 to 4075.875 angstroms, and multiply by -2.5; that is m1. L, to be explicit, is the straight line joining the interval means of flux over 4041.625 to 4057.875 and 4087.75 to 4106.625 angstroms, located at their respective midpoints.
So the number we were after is -0.05 mag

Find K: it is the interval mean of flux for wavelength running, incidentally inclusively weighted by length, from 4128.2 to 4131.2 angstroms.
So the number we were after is 4.11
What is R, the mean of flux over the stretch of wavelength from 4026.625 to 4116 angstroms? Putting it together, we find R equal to 4.32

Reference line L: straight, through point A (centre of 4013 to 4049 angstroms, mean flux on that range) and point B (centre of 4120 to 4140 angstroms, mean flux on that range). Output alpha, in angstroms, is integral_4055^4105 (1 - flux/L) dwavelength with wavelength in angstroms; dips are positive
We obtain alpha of 4.67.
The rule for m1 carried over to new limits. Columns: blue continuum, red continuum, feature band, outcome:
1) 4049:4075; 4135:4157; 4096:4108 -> 0.39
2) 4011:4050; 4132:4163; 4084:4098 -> 0.23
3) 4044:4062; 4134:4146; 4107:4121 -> 0.11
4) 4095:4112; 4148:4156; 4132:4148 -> -0.14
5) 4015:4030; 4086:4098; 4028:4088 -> -0.04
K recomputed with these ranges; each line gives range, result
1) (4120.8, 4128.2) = 4.47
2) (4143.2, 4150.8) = 4.7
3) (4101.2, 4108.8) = 3.81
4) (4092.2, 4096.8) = 3.46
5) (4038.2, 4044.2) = 4.55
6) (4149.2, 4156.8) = 4.54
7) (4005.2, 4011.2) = 3.5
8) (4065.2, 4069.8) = 4.17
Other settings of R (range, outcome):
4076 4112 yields 3.97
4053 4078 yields 4.57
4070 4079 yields 4.5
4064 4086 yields 4.55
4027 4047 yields 4.48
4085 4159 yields 4.29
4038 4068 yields 4.6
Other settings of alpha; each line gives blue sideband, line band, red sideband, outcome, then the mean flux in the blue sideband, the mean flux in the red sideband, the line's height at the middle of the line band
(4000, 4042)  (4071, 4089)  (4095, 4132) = -1.8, 4.54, 4.01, 4.2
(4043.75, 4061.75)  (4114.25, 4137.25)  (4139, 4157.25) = 1.3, 4.71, 4.8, 4.78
